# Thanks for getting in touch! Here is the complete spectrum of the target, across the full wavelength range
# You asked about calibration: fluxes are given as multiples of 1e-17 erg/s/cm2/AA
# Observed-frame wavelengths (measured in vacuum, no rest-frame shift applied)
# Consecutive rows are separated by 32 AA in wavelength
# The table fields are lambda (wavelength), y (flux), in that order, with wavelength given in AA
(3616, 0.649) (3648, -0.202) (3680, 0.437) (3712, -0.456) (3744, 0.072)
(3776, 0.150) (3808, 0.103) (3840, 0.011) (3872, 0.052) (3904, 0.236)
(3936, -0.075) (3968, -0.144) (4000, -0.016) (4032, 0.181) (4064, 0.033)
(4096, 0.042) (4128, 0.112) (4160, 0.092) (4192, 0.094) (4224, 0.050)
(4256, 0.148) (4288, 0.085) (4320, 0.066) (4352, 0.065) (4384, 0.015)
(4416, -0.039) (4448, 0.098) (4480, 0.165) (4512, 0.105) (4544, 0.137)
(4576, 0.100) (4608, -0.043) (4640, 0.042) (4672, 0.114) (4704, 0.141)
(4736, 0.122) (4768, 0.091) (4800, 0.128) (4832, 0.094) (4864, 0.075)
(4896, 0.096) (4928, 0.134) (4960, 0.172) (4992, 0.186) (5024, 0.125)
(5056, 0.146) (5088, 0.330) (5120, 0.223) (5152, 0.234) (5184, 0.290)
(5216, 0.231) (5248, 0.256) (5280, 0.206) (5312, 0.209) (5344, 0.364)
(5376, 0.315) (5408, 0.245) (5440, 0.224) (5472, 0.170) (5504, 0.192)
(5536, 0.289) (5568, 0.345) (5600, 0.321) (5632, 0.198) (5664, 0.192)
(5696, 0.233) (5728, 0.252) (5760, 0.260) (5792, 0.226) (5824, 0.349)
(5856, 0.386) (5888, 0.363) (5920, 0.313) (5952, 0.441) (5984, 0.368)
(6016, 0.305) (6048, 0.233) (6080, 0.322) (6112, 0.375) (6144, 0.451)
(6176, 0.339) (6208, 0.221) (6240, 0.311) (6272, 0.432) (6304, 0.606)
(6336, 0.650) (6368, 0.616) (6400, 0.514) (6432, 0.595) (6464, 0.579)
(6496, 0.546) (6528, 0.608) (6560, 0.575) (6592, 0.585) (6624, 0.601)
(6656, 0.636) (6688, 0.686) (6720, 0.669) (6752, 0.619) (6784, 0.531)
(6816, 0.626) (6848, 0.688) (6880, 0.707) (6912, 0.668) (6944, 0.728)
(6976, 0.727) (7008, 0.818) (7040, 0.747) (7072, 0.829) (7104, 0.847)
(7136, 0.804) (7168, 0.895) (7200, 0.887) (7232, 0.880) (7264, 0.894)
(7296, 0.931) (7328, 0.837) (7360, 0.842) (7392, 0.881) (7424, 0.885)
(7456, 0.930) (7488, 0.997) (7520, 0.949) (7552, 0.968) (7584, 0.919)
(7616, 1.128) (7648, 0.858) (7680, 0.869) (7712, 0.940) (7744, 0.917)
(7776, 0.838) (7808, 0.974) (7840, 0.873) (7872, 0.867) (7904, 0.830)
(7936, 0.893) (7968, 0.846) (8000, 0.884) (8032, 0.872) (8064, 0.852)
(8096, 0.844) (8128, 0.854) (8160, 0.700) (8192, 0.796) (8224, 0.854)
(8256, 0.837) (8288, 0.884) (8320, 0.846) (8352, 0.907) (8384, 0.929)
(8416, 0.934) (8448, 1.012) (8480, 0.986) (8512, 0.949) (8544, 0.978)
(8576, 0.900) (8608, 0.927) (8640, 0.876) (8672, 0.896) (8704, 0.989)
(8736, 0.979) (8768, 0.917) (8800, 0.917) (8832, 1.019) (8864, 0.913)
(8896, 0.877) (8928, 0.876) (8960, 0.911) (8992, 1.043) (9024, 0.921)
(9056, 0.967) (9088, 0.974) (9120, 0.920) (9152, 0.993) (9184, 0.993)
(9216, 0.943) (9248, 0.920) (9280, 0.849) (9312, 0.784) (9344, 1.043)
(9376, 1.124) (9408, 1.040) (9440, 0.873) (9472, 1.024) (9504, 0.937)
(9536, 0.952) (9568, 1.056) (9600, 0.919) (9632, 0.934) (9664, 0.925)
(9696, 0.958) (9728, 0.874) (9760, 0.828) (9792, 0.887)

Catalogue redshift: 0.576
